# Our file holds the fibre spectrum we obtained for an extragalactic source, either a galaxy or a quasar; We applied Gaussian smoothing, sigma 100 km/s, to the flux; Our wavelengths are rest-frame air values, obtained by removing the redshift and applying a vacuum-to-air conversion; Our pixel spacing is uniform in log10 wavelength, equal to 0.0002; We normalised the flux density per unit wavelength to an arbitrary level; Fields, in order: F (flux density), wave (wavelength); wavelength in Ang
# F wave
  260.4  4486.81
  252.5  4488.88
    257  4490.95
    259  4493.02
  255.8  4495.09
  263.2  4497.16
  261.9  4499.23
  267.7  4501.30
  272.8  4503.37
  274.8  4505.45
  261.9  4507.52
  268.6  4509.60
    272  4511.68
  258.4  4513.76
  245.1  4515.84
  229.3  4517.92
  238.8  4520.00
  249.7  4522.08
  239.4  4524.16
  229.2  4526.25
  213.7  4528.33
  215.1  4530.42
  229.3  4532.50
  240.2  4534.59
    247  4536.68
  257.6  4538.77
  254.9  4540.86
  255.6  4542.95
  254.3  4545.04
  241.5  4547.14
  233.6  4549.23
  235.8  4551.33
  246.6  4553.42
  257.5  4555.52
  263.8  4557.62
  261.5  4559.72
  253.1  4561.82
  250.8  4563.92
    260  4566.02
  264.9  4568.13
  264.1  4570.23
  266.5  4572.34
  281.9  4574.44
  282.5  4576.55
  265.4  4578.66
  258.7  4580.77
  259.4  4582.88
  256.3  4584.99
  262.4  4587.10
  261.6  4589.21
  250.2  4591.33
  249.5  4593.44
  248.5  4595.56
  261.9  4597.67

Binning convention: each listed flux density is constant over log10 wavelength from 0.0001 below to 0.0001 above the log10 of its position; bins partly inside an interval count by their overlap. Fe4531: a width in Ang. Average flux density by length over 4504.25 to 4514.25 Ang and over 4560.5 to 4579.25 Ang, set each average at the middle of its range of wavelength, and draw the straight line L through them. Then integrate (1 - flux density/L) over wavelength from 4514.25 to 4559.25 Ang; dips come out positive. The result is 4.1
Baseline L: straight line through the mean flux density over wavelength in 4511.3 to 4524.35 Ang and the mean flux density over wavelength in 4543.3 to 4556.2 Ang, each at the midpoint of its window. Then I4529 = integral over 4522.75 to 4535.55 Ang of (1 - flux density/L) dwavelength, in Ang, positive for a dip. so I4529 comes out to 0.9 Ang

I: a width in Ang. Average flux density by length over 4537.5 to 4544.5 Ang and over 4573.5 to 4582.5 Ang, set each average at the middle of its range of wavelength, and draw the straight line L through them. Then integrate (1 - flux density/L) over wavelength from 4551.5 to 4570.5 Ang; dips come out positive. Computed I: 0.52 Ang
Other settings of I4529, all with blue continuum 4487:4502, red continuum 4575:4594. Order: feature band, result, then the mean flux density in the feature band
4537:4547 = 0.3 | 254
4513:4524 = 0.7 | 244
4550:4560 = 0.3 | 252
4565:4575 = -0.2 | 267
